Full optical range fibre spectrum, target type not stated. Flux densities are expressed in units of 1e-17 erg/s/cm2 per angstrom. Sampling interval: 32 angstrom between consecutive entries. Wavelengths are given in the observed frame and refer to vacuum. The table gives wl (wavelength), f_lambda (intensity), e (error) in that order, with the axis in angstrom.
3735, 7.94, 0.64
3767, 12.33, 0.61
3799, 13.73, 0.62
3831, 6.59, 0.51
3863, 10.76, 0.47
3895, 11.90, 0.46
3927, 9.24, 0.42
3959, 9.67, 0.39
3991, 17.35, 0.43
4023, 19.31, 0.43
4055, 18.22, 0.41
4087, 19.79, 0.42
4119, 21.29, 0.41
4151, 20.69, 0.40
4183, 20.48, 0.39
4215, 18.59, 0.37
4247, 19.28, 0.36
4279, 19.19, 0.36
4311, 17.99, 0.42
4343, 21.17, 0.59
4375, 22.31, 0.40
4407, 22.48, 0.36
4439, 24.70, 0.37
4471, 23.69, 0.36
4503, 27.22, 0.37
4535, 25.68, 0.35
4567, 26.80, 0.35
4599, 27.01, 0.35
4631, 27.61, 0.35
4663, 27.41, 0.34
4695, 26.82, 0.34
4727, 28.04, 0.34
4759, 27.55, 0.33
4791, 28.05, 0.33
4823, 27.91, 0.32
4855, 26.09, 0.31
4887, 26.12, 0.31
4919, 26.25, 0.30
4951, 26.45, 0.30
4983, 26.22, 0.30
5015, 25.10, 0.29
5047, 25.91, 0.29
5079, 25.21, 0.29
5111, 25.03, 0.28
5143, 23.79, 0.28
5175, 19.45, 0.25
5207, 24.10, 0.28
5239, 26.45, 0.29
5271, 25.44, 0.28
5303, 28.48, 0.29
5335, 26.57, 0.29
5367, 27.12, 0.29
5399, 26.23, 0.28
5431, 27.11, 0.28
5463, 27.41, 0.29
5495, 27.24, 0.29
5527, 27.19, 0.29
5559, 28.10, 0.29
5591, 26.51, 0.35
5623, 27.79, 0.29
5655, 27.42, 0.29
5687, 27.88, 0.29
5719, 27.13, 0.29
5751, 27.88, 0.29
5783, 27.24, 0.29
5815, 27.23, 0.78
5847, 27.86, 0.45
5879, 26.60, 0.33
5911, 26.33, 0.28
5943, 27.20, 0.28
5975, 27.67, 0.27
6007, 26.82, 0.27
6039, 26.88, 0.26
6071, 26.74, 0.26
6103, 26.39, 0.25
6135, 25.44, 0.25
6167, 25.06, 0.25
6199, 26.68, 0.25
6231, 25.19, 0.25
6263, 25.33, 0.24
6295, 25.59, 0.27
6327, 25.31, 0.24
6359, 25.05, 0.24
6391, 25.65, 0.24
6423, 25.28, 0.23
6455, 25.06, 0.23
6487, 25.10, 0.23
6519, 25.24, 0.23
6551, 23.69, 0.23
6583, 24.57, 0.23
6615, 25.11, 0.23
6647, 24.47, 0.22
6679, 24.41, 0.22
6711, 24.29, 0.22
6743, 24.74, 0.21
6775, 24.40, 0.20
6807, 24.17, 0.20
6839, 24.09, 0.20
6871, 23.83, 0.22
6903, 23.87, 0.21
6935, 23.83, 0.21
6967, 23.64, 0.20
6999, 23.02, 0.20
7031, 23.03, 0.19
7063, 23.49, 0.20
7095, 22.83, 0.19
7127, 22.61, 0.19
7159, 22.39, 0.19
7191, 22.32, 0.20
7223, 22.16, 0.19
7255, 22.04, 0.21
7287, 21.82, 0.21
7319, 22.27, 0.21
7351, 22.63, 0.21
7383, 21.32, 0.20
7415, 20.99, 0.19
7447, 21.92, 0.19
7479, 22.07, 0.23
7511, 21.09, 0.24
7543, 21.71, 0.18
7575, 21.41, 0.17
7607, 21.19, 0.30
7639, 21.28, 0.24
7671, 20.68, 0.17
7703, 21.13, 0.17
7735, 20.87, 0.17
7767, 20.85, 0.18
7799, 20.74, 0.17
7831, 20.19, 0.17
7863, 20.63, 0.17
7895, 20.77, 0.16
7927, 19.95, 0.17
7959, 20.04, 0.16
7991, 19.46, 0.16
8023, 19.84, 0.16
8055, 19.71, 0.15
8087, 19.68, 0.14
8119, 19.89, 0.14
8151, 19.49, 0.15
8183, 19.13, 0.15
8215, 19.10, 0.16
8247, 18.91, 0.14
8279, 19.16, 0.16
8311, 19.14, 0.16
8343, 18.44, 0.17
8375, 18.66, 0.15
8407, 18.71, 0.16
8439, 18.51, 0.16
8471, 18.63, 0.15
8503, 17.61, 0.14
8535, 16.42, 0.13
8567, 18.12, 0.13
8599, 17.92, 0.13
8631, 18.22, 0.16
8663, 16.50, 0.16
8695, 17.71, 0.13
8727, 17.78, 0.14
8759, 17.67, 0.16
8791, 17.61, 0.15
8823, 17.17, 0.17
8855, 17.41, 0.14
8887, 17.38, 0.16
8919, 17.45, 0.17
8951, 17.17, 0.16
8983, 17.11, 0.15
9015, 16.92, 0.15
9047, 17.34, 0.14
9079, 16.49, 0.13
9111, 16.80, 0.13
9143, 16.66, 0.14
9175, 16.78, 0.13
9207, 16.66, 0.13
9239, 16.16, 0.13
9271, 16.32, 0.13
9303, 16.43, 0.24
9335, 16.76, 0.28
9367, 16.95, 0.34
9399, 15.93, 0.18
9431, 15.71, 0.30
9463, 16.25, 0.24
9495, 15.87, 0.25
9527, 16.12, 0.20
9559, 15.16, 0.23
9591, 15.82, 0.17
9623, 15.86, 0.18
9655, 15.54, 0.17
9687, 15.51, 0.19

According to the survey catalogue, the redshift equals 0.000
